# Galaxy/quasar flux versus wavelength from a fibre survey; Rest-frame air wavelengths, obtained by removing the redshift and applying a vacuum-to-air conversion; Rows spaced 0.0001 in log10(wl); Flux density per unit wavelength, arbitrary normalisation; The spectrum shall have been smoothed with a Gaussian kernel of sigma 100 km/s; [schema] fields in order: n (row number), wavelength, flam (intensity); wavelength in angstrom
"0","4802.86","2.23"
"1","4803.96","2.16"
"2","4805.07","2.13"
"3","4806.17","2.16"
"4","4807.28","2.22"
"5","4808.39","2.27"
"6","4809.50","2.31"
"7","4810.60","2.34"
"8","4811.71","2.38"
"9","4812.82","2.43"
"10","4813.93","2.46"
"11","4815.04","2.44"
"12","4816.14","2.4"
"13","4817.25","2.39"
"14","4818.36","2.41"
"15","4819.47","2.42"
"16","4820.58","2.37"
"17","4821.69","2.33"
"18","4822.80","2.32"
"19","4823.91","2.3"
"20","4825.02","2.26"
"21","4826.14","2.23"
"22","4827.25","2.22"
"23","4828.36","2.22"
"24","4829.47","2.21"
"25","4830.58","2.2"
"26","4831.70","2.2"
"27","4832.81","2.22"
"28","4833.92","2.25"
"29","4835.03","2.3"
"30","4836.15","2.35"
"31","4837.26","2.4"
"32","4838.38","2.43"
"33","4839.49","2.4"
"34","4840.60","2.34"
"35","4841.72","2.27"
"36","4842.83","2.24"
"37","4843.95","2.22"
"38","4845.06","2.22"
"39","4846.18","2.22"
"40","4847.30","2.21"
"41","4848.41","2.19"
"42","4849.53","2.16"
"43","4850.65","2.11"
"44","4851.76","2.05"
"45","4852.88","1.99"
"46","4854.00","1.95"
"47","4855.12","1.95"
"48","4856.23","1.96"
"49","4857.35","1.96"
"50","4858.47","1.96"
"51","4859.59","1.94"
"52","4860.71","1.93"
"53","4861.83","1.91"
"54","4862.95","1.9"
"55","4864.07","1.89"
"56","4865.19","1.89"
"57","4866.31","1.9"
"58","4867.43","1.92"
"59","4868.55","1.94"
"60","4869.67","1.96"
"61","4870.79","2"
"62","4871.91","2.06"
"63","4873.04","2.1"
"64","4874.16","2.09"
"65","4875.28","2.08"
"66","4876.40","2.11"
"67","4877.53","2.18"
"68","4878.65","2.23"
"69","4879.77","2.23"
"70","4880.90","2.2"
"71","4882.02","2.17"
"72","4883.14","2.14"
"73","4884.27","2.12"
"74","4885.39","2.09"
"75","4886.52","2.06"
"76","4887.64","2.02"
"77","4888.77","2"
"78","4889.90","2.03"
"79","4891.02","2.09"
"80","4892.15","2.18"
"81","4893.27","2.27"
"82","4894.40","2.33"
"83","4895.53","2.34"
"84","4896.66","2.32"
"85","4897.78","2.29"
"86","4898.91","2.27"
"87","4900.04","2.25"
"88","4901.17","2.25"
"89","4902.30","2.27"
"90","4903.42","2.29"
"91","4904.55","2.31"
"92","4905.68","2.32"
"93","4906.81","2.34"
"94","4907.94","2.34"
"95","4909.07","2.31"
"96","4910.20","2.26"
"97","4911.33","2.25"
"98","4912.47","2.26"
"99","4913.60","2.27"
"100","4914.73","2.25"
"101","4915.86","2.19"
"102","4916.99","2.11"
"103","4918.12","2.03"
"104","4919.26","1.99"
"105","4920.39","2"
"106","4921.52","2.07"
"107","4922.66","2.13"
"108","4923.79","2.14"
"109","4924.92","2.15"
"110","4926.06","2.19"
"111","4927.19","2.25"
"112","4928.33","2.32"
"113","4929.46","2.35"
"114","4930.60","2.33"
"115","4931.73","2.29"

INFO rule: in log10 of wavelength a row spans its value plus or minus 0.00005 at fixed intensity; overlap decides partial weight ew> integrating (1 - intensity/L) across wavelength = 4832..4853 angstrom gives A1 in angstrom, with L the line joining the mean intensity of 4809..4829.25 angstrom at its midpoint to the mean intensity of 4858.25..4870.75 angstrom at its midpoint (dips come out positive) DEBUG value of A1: -1.2 angstrom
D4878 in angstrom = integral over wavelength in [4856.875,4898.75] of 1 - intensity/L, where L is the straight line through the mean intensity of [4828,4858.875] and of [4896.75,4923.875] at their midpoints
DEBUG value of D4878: 2.4 angstrom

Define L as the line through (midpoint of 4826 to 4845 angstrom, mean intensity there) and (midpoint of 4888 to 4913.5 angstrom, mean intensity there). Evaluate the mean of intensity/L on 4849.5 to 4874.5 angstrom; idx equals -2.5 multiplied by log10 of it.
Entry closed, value 0.15 mag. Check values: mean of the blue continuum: 2.28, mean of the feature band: 1.97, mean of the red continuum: 2.25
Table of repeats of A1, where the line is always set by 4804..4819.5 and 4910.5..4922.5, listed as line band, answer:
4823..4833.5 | 0.3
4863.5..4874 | 1.2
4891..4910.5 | -1.0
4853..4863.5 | 1.4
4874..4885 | 0.3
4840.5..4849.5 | 0.2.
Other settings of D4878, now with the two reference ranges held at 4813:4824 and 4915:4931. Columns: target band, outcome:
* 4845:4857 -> 1.22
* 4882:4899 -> 0.49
